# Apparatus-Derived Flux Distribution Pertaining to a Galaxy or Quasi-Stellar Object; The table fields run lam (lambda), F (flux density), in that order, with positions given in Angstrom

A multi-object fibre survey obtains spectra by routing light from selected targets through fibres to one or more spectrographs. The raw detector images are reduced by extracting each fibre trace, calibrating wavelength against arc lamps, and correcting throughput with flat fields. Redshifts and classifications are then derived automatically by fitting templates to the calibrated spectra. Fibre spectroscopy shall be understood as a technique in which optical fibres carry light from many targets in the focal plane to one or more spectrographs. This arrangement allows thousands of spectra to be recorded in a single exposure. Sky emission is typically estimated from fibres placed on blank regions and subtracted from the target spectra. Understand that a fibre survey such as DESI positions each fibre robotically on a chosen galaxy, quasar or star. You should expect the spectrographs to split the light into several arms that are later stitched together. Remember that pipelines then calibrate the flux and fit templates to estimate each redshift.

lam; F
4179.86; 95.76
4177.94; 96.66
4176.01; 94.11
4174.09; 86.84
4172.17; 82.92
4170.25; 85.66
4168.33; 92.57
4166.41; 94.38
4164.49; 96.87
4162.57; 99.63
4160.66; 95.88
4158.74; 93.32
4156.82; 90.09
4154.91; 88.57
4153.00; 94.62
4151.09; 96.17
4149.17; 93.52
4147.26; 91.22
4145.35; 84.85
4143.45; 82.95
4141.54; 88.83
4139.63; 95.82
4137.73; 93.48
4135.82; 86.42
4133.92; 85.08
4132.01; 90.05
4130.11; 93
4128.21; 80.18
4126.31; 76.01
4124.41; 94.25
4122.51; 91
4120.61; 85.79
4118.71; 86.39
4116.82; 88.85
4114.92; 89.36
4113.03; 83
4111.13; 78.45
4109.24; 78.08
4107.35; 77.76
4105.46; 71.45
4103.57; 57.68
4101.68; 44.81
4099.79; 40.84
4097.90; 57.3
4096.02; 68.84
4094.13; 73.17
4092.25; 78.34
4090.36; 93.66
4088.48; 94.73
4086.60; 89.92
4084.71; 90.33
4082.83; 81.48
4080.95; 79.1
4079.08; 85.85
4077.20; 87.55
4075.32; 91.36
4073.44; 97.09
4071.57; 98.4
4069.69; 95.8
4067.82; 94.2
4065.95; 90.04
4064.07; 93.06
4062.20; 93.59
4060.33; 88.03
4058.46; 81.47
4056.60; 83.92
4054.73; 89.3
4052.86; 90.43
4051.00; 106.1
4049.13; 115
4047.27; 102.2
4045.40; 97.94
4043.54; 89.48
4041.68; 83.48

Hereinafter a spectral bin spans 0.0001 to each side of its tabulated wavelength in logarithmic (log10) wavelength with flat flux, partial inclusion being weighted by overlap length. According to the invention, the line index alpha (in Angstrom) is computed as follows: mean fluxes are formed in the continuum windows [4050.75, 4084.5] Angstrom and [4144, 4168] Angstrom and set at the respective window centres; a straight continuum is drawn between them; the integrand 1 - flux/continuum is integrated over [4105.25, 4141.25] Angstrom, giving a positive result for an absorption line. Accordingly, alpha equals 2.4 Angstrom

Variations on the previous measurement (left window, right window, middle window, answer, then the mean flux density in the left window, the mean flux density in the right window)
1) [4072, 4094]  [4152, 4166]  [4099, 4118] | 3.9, 87.8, 94.2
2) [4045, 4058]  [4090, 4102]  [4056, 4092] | -4.3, 97.2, 64.9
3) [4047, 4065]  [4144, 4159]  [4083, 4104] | 4.6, 94.1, 91.3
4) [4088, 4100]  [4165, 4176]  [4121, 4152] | -2.5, 73.5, 89.3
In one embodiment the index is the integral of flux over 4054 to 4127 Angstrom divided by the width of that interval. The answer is 82.6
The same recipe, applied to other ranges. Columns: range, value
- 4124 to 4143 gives 88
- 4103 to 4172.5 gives 87.6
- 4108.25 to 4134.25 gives 85.7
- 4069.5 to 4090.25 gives 90.1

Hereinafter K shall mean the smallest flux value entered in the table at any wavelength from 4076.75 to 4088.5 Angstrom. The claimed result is 79.1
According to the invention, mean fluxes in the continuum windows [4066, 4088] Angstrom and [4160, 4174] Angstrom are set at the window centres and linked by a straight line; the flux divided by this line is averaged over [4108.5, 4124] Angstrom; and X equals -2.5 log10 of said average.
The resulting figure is 0.07 mag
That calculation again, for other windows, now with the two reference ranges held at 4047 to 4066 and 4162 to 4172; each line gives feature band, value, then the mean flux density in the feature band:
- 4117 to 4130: 0.08 mag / 86.3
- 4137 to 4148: 0.04 mag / 89.5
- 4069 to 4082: 0.04 mag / 90.6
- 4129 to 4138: 0.05 mag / 89.1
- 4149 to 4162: -0.01 mag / 93.3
